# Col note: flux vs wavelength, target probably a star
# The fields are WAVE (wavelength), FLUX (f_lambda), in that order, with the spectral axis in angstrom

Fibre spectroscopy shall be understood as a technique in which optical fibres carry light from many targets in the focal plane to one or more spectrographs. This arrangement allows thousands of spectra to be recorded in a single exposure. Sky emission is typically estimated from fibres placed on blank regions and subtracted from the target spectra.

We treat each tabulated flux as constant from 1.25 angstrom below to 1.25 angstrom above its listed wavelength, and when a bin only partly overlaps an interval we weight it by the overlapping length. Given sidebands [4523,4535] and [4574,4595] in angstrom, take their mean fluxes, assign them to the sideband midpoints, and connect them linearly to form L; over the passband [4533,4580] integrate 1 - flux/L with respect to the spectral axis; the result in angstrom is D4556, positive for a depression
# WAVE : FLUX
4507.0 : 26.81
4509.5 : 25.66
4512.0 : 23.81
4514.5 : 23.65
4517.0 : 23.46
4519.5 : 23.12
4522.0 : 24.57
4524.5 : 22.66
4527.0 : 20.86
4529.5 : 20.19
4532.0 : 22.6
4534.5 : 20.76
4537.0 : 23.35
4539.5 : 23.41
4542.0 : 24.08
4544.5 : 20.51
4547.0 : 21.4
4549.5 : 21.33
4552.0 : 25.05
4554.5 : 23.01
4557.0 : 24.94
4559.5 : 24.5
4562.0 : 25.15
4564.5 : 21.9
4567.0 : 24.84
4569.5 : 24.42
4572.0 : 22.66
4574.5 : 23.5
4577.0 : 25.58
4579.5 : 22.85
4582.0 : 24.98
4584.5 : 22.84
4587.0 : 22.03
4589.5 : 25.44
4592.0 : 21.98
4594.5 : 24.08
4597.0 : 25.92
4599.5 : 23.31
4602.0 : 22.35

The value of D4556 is -1.5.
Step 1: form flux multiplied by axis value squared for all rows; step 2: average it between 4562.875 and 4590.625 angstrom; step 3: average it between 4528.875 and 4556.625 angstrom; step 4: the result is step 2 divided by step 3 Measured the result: 1.07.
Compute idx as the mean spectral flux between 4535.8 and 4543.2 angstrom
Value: 23.6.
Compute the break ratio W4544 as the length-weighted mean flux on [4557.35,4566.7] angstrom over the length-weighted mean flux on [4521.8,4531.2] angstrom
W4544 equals 1.1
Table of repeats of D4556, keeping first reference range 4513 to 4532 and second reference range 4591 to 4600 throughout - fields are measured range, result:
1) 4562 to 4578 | -0.28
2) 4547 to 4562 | -0.30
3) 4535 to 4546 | 0.14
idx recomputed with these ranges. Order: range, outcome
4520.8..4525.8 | 23.6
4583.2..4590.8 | 23.4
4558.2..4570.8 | 24.2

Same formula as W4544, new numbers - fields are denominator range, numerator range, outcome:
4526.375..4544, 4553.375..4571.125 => 1.09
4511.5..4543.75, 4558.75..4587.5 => 1.05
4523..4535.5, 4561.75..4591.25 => 1.11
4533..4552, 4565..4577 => 1.07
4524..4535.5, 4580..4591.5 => 1.11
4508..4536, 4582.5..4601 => 1.04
